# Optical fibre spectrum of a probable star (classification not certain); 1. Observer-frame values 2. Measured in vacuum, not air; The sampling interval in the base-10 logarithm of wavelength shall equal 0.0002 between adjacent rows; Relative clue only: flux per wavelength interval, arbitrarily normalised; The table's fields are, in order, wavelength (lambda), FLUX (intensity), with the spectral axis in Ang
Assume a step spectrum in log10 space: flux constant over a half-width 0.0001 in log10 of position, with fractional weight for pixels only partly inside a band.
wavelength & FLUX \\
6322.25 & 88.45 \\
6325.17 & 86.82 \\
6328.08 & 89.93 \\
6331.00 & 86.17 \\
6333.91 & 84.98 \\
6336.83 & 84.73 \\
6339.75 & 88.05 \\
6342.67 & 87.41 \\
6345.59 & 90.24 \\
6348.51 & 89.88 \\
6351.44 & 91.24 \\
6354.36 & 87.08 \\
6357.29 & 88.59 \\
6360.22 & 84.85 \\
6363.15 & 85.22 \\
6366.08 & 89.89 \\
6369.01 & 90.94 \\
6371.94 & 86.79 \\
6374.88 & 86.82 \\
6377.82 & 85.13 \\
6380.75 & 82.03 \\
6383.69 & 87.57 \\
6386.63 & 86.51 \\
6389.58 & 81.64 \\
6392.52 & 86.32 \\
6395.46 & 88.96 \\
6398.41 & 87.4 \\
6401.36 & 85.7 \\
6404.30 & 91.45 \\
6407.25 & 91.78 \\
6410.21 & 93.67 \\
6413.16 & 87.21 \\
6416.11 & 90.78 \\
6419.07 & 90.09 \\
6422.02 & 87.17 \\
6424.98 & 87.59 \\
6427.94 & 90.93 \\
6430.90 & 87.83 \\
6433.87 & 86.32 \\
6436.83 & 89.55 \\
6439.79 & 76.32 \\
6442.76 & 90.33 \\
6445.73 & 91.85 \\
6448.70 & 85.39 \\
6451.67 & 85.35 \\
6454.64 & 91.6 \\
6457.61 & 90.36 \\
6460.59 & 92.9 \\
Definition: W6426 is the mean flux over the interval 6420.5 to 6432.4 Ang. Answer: 88.4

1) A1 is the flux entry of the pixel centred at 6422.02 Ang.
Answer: 87.17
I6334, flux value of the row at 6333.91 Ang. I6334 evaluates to 84.98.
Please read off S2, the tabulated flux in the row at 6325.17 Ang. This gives 86.82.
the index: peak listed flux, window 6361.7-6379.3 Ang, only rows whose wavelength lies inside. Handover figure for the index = 90.94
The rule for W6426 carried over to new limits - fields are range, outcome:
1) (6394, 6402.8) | 87.3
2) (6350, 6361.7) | 87.9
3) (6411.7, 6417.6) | 89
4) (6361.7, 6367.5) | 87.6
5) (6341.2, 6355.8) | 89.2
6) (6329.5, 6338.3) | 85.3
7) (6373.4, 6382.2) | 84.7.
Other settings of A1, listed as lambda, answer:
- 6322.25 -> 88.45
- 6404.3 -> 91.45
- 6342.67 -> 87.41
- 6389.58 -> 81.64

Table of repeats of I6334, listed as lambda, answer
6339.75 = 88.05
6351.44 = 91.24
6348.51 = 89.88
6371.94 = 86.79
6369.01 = 90.94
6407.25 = 91.78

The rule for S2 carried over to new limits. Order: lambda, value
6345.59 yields 90.24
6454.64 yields 91.6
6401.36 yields 85.7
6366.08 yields 89.89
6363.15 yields 85.22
